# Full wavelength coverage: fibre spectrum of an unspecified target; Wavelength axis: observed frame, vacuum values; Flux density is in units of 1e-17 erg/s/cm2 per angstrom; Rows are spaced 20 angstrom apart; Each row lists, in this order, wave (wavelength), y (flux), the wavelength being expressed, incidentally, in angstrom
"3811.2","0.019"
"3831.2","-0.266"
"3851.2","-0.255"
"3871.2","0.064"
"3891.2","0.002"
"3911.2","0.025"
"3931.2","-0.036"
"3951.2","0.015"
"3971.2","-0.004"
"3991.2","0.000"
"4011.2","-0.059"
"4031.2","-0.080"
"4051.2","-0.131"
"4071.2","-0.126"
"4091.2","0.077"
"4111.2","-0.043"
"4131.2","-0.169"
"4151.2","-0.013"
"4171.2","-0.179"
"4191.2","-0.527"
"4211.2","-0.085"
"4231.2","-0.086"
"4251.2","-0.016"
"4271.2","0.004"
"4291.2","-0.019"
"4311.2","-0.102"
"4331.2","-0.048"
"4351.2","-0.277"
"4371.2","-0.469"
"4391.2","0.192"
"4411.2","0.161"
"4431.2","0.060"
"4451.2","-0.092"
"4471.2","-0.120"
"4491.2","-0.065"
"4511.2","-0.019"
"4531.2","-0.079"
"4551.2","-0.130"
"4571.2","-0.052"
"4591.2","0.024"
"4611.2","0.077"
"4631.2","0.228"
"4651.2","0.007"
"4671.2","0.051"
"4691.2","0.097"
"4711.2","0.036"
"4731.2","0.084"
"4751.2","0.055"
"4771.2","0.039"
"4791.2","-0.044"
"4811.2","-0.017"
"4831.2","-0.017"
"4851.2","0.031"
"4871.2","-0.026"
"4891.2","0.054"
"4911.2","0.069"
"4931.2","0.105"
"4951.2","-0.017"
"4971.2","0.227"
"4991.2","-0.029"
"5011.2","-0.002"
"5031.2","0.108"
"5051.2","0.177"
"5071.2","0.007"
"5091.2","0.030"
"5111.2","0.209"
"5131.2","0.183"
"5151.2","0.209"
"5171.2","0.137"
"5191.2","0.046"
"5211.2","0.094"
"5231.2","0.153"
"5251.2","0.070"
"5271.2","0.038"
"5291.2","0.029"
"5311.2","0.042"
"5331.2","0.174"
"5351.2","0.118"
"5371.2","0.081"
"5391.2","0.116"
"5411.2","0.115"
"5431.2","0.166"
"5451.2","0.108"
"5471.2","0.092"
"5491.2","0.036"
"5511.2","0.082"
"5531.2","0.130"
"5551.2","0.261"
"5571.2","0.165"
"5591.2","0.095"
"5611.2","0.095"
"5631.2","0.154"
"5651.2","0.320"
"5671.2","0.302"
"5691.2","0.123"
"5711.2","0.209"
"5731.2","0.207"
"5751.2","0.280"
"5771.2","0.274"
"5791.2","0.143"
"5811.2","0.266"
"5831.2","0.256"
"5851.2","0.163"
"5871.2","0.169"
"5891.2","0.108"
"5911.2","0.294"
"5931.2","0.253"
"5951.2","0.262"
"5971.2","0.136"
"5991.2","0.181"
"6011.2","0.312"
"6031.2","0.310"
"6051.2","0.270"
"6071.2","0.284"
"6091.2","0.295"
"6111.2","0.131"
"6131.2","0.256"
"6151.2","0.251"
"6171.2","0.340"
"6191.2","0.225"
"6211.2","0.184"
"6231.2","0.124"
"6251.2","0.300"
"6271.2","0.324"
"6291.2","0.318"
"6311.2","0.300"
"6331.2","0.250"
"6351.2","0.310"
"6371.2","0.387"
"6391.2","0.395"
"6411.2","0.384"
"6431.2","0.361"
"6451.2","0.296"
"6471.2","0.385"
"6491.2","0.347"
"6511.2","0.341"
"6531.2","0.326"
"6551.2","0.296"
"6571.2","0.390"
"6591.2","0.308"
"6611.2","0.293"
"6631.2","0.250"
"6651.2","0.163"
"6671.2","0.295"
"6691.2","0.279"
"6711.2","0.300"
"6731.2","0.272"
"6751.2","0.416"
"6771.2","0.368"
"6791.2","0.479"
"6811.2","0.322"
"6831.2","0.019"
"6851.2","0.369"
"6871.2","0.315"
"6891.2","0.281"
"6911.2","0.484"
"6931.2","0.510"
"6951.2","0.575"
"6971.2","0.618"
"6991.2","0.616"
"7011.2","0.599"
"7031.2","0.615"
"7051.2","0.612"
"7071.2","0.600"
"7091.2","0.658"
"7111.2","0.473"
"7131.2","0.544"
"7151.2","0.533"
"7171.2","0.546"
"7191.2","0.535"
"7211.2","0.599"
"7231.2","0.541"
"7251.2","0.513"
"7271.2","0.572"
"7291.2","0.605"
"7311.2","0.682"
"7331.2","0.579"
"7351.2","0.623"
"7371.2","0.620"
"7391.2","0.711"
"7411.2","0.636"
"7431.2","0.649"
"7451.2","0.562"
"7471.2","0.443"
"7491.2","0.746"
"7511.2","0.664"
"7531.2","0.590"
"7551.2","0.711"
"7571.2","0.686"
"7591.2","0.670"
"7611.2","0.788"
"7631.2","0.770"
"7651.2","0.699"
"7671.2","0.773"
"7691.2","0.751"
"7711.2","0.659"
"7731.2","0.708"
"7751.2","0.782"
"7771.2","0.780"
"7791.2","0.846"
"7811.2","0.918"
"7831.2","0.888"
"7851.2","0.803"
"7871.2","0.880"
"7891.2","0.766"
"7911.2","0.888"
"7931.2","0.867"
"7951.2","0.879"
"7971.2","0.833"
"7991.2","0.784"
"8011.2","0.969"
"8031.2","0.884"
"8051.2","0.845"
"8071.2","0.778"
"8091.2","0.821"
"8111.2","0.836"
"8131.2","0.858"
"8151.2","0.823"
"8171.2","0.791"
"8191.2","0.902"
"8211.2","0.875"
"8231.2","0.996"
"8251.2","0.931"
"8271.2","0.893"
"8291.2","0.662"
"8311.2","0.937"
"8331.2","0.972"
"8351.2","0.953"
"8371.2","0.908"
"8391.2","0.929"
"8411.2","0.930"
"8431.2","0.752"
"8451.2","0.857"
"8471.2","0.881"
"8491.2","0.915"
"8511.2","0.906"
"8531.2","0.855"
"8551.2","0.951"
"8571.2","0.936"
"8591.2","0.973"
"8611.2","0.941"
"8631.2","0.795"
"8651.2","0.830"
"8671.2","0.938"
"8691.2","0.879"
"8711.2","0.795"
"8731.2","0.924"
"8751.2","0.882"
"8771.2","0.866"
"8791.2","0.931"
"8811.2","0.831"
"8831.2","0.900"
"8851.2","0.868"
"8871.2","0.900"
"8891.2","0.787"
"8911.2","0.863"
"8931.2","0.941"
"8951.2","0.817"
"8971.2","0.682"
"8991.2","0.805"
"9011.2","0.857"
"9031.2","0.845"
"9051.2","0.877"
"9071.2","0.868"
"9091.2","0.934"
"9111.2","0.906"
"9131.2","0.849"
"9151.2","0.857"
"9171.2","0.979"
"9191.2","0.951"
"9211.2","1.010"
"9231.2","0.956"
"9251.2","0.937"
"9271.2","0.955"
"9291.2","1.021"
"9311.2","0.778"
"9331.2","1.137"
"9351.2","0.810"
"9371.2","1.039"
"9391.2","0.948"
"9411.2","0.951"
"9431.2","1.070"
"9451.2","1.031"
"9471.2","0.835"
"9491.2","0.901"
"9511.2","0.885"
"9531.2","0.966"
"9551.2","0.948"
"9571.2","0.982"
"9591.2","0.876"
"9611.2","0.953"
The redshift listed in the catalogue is 0.73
